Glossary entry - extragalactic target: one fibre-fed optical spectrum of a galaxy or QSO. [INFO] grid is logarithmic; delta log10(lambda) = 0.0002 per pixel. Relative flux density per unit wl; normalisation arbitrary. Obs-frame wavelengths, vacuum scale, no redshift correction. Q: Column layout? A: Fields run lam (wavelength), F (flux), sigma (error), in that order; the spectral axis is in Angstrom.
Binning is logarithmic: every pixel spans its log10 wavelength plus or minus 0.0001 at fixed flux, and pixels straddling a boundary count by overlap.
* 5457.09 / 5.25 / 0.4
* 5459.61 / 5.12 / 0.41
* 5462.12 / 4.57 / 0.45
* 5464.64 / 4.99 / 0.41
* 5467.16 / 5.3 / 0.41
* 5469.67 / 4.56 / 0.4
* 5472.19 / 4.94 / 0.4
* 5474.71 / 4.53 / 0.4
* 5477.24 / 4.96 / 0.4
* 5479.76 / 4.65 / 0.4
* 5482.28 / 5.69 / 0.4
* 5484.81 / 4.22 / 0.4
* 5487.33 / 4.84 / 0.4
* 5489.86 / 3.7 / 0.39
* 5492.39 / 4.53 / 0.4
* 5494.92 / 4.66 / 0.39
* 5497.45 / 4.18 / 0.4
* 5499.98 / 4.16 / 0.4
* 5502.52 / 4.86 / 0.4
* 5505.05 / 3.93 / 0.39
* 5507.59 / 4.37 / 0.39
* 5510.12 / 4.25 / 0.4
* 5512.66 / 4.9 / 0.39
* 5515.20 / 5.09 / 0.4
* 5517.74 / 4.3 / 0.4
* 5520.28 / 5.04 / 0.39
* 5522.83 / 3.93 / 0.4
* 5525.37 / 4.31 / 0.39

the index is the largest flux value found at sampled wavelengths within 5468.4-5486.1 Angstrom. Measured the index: 5.69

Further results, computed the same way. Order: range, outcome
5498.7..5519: 5.09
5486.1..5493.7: 4.84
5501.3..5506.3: 4.86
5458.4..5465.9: 5.12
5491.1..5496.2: 4.66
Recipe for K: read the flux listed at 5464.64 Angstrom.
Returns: 4.99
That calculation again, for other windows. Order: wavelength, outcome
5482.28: 5.69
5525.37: 4.31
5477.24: 4.96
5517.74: 4.3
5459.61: 5.12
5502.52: 4.86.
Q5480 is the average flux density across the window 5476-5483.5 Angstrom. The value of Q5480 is 5.1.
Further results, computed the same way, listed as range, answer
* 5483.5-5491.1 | 4.26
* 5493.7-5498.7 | 4.42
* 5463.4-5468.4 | 5.14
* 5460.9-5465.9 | 4.78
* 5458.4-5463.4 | 4.84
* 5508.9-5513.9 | 4.57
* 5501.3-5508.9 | 4.39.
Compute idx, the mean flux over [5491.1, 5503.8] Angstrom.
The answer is 4.48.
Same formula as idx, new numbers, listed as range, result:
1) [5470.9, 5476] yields 4.73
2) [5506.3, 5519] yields 4.58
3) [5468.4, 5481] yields 4.73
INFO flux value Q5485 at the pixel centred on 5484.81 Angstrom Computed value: 4.22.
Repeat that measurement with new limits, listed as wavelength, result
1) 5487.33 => 4.84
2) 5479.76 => 4.65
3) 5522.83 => 3.93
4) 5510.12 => 4.25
